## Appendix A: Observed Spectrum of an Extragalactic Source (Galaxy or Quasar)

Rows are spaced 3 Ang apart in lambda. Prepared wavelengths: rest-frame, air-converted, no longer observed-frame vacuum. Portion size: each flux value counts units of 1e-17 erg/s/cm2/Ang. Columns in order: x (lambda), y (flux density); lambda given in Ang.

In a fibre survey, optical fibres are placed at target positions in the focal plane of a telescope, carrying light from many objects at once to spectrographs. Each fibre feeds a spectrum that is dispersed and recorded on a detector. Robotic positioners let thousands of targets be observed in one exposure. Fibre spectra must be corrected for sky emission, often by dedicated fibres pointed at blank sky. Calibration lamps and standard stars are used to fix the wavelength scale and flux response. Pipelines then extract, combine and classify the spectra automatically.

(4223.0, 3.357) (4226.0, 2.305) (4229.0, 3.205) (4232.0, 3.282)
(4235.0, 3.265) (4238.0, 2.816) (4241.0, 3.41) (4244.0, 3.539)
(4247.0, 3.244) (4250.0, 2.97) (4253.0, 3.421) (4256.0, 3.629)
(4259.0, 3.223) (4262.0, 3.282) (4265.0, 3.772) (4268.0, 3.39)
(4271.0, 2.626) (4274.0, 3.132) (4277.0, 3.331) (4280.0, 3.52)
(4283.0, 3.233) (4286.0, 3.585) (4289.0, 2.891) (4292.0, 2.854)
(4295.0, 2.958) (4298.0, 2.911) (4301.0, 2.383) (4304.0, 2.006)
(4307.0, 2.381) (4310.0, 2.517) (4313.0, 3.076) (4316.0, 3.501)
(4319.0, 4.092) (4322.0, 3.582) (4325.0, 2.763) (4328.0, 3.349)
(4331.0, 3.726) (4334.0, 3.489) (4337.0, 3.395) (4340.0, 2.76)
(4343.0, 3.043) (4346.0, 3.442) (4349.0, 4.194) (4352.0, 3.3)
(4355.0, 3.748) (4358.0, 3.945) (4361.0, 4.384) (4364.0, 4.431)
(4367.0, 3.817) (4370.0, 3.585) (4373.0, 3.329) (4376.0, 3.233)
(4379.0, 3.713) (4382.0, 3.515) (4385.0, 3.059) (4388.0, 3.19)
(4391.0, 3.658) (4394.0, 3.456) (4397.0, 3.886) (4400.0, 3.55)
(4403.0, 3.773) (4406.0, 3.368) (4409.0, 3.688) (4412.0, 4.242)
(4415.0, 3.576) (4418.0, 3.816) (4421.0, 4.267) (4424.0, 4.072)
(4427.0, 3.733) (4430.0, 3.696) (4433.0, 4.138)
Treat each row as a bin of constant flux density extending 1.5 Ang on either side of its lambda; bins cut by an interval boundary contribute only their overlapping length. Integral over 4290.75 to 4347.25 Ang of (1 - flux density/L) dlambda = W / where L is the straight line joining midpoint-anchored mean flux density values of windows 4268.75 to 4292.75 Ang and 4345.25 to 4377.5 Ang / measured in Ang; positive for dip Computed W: 6.4 Ang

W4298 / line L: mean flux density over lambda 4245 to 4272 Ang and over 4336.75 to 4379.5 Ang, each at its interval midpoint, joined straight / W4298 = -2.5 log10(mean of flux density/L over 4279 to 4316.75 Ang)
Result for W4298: 0.19 mag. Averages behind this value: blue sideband 3.3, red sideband 3.63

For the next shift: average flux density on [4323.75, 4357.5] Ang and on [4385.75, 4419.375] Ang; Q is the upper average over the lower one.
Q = 1.07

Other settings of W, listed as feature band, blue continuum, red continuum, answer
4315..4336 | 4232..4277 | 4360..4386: 0.1 Ang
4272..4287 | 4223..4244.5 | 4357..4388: -0.1 Ang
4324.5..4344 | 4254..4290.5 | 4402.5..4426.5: 1.6 Ang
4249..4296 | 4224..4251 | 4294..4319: -4.6 Ang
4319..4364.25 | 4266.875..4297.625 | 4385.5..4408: -2.9 Ang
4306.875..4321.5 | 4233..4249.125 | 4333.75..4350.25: 0.5 Ang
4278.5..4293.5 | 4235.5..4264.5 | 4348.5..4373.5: 1.1 Ang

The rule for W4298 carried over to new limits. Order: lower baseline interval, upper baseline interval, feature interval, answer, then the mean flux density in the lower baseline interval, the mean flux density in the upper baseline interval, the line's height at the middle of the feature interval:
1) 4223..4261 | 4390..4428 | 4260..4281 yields 0.00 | 3.2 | 3.78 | 3.3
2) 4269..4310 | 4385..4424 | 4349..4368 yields -0.17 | 2.9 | 3.7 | 3.38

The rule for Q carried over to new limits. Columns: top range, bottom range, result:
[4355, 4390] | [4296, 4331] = 1.22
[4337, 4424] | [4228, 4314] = 1.18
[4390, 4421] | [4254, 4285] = 1.12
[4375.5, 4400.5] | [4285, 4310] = 1.28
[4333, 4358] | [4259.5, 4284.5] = 1.05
